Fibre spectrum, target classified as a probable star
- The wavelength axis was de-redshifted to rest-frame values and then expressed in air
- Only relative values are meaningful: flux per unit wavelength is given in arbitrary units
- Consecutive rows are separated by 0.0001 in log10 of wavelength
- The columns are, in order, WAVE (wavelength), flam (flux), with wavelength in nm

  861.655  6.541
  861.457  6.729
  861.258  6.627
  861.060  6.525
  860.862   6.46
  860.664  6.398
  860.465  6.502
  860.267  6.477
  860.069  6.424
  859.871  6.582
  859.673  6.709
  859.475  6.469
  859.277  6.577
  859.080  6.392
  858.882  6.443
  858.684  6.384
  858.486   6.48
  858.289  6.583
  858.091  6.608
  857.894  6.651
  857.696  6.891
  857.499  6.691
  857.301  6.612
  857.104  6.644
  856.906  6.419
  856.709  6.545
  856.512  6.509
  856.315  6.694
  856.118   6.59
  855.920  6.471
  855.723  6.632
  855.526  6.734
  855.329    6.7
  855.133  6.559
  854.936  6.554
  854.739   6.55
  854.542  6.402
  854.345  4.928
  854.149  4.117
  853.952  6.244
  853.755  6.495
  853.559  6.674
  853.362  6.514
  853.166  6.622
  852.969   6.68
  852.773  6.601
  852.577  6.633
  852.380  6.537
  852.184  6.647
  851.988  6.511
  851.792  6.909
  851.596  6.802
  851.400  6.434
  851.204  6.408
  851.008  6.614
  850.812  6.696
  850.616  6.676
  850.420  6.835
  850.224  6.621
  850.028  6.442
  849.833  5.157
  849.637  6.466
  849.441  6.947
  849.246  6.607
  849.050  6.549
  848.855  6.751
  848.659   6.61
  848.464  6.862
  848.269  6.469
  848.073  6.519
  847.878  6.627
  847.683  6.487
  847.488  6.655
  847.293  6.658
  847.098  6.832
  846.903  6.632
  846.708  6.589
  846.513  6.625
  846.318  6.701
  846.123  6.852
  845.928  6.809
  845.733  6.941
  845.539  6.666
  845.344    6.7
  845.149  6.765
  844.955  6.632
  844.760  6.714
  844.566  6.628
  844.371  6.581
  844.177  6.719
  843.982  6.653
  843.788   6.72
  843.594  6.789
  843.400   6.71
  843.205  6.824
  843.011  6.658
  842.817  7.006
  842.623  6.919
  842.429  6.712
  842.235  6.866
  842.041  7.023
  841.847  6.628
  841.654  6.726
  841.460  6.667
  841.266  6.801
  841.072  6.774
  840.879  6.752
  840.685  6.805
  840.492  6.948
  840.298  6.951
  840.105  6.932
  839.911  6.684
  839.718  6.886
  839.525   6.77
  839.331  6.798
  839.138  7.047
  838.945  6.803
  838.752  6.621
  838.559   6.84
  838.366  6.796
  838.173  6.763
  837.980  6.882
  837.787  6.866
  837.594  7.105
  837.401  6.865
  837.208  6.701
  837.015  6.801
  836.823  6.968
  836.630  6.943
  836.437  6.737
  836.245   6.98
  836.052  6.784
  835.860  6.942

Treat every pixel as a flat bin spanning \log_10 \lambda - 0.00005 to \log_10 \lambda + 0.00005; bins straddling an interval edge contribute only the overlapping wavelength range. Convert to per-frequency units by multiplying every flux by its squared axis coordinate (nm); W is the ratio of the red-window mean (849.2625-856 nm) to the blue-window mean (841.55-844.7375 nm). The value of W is 0.97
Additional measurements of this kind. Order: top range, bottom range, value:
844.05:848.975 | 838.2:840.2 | 1.00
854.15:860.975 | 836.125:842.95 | 0.99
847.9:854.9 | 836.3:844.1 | 0.97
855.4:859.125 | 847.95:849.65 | 1.01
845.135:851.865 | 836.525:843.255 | 0.99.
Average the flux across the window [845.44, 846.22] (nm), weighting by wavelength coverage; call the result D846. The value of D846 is 6.82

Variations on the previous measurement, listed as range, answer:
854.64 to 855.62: 6.62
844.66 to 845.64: 6.7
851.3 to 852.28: 6.66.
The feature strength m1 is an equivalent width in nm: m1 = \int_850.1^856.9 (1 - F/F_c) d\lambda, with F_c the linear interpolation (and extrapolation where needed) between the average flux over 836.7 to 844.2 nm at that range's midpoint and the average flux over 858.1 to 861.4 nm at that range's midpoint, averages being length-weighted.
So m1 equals 0.137 nm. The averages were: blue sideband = 6.82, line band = 6.47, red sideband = 6.51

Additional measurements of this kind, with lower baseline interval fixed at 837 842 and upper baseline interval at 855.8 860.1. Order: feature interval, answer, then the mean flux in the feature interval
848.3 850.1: 0.05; 6.49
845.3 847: 0.00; 6.72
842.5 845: 0.01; 6.74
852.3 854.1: 0.04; 6.49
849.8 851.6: 0.04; 6.5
